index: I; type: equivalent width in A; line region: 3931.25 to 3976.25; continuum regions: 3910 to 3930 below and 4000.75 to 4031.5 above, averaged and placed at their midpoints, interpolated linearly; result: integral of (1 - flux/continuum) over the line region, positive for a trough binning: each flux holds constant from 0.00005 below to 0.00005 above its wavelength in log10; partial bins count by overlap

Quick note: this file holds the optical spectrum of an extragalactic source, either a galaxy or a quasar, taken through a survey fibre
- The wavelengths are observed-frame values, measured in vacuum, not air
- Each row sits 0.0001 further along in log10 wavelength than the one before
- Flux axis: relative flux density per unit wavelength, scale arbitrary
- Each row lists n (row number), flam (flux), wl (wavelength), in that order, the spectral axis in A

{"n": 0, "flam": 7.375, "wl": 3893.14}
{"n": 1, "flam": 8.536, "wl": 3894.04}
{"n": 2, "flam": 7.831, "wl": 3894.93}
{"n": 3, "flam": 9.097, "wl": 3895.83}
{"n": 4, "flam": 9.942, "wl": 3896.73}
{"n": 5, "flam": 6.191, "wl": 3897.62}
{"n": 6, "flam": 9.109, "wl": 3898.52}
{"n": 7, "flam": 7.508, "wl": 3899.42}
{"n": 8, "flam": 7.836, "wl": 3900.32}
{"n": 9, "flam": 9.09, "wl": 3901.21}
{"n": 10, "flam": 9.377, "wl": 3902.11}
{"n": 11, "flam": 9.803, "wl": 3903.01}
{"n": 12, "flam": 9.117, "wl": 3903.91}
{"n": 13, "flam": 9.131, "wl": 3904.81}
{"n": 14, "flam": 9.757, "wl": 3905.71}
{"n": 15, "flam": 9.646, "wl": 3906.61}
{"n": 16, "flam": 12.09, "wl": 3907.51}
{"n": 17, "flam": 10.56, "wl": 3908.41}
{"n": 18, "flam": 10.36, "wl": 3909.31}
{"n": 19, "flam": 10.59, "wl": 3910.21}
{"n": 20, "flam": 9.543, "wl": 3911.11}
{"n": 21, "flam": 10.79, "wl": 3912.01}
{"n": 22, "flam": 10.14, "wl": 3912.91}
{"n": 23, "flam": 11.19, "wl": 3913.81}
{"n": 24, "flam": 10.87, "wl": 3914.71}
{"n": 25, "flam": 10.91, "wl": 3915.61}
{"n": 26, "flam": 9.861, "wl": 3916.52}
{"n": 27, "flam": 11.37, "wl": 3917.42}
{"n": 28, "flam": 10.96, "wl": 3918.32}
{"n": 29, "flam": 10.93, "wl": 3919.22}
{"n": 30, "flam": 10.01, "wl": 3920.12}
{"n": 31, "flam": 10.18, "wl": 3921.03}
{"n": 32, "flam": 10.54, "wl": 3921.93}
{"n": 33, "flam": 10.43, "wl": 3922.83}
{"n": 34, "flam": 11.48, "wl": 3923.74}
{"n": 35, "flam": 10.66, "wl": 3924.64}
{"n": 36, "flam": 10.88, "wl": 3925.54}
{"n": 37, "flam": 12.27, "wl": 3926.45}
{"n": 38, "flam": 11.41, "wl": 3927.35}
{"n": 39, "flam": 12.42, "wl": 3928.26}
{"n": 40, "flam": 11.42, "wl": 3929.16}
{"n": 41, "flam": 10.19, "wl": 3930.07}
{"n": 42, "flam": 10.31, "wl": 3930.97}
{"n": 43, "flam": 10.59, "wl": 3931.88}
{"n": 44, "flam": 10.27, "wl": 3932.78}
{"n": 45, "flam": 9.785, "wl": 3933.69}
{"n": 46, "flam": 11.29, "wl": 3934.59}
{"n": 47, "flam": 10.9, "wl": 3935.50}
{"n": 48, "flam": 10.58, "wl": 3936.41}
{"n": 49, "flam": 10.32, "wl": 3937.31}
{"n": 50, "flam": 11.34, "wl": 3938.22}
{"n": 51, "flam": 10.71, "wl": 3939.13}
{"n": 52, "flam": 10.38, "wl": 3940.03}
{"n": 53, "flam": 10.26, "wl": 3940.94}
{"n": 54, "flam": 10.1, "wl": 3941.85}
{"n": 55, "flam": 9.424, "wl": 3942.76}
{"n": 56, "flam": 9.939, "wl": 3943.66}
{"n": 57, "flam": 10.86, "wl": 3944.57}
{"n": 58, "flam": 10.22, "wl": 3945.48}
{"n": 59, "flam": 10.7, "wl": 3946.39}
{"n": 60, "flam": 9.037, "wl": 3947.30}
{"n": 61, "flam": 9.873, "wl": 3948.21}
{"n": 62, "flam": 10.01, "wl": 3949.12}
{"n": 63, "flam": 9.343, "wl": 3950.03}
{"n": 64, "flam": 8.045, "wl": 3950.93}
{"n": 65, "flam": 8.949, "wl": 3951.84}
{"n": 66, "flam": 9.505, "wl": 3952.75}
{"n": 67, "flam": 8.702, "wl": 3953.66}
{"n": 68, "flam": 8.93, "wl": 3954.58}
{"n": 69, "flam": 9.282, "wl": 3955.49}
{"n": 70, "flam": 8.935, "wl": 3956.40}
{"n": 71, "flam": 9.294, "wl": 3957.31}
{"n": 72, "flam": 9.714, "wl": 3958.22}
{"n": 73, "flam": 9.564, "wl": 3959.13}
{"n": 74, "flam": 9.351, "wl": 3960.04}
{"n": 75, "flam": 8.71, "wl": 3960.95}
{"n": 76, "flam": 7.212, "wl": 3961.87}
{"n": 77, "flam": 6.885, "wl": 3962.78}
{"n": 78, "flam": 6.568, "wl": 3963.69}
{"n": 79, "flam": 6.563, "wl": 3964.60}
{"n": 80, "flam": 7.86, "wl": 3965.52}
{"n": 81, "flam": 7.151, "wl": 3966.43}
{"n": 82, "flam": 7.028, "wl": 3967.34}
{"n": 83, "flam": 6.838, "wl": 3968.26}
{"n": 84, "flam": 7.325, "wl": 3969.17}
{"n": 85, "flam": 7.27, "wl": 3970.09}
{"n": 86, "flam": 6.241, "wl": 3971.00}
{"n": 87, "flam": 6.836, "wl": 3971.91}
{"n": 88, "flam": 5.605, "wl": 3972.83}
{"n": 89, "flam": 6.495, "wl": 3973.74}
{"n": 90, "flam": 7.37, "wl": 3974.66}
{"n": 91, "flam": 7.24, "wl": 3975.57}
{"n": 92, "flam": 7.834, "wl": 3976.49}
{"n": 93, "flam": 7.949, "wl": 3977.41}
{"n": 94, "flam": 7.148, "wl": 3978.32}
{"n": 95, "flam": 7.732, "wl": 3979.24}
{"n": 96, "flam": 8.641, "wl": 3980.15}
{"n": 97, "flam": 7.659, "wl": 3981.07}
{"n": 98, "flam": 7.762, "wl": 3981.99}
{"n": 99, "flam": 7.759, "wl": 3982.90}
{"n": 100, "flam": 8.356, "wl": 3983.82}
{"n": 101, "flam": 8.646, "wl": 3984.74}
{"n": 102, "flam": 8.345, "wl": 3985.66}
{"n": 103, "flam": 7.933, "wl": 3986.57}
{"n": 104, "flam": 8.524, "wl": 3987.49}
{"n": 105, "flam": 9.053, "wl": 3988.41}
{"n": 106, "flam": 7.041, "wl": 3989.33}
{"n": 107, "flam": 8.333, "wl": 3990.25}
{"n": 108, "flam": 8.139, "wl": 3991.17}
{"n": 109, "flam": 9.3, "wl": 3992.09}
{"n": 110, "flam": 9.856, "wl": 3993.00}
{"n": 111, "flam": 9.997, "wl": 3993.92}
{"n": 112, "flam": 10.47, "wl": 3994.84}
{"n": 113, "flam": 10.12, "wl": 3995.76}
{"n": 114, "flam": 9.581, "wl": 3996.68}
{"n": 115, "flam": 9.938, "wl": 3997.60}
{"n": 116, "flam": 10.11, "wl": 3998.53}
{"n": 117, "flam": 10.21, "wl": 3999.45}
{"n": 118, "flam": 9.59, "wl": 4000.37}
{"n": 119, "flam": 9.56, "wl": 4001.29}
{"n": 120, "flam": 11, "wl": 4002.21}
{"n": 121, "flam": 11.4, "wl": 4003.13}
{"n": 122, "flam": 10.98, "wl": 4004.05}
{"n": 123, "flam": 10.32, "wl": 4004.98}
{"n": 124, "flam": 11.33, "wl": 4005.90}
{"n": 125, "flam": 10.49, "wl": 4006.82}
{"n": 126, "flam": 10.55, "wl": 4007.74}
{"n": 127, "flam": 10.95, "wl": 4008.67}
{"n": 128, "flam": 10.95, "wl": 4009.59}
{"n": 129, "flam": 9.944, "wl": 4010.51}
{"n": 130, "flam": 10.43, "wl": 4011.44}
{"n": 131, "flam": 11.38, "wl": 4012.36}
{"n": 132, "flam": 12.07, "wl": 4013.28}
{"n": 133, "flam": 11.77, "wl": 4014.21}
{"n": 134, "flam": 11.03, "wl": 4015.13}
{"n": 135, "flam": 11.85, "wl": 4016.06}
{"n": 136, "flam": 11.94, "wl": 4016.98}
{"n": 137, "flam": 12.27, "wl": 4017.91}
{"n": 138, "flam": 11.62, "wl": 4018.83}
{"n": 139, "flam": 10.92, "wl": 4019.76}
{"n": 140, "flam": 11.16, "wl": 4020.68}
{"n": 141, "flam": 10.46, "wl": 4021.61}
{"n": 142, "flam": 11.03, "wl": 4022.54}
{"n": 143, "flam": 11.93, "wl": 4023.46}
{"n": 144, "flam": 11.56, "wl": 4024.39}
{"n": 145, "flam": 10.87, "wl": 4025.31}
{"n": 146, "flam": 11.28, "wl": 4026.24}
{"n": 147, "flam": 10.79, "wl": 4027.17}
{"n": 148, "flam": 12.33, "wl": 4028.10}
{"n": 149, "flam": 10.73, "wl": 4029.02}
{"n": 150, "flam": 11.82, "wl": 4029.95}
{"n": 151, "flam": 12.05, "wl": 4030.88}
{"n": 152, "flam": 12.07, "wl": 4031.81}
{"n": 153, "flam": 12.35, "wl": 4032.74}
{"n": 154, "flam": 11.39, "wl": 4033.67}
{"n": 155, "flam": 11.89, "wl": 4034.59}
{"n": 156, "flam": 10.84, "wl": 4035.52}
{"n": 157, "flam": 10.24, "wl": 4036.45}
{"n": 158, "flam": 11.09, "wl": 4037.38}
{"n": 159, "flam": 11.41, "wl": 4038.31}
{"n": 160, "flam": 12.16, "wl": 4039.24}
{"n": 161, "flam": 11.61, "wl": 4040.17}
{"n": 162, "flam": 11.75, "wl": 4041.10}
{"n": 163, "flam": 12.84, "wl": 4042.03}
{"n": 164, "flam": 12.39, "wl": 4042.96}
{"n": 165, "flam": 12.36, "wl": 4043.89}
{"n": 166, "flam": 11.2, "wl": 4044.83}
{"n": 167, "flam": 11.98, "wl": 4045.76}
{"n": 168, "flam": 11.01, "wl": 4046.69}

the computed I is 8.5 A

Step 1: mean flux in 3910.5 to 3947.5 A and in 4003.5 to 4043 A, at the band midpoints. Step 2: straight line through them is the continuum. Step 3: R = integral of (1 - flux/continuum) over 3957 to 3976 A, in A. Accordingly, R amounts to 6.0 A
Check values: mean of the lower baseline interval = 10.6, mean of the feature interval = 7.47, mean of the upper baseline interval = 11.4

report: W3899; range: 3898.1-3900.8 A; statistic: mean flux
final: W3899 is 8.17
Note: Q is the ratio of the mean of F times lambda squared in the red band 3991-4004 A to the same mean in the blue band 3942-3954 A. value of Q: 1.07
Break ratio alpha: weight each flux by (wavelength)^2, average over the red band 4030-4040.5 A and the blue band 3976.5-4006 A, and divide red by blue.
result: 1.3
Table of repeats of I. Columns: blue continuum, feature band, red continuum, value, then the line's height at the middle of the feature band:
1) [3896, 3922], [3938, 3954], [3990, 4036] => 0.6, 10.2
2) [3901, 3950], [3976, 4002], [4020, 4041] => 5.3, 11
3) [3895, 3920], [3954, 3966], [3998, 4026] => 2.3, 10.4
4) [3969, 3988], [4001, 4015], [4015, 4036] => -1.2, 10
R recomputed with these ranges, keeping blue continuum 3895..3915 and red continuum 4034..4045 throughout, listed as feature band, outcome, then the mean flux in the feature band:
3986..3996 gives 1.8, 8.95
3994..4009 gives 0.9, 10.4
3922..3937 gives -1.4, 10.9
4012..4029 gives -0.1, 11.4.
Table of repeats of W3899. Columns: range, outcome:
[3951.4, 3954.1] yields 9.06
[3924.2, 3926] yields 10.8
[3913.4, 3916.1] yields 11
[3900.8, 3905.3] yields 9.3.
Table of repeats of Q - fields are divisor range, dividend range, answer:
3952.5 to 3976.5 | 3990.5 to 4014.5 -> 1.36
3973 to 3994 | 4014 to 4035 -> 1.46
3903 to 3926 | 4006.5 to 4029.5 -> 1.13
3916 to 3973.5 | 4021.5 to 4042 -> 1.26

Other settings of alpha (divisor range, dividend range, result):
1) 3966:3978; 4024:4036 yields 1.69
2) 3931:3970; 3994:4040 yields 1.24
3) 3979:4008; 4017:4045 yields 1.26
